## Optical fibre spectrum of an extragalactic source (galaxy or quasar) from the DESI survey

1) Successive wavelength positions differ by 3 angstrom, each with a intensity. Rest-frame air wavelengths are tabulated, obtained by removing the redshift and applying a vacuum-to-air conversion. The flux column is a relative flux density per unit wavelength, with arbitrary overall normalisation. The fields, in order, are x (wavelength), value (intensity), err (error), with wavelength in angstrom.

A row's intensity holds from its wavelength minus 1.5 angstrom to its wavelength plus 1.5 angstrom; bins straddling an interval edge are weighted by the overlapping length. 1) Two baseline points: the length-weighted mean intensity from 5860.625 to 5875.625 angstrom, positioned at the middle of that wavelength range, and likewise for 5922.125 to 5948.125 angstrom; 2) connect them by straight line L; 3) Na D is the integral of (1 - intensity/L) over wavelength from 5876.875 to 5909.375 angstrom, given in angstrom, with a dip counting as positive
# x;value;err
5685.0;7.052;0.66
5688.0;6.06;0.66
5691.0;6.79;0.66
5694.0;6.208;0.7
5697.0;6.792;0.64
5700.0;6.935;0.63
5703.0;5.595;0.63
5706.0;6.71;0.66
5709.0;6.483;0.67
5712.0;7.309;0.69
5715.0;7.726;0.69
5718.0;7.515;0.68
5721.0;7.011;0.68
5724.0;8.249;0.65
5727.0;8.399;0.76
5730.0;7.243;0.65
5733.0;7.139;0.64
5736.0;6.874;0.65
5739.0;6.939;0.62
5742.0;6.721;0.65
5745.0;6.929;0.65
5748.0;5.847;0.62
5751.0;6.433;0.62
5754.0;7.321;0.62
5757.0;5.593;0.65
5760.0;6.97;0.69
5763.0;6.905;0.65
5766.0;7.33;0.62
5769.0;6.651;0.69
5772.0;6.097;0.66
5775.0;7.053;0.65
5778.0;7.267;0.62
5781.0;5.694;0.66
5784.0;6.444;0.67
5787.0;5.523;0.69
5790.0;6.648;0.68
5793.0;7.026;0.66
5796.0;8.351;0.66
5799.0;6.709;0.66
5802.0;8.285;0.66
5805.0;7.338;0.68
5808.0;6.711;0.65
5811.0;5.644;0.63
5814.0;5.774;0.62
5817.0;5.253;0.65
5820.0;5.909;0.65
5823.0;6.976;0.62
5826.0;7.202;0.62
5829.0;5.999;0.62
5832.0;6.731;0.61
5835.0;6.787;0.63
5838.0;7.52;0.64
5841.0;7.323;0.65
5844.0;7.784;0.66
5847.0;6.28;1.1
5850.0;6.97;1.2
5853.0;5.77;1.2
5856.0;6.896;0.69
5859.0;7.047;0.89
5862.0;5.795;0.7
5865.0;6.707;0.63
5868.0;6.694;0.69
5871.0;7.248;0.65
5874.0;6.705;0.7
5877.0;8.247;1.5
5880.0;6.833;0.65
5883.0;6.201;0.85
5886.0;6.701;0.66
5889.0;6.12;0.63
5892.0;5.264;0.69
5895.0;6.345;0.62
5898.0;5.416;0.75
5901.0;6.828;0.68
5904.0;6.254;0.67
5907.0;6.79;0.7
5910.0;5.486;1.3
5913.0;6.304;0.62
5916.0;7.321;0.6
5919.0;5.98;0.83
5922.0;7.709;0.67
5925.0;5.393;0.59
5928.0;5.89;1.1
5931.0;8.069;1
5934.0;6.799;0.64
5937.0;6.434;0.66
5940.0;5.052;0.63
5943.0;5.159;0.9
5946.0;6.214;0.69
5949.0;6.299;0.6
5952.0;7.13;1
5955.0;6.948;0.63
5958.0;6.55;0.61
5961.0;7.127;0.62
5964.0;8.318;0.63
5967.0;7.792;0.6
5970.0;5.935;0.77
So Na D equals 0.7 angstrom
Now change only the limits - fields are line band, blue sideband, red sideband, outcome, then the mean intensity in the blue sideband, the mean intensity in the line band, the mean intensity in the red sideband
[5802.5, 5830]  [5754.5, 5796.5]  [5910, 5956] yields 0.9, 6.66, 6.39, 6.41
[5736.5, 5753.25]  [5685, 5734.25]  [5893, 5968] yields 0.7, 7.01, 6.63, 6.53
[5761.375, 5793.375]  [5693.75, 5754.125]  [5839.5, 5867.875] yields 1.3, 6.98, 6.59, 6.73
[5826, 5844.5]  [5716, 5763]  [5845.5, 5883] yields -0.5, 7.02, 7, 6.74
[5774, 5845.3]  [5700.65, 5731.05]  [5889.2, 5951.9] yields 0.4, 7.22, 6.74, 6.27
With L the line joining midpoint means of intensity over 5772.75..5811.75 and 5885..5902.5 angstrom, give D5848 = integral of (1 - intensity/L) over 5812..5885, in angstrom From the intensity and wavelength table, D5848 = -3.1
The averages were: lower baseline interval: 6.83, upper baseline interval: 6.1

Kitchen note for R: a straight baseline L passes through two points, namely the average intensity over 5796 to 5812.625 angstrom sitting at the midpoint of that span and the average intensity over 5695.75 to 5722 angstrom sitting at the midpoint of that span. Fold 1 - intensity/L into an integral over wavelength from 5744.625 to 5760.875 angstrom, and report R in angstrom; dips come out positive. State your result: 1.2 angstrom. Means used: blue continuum 6.9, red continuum 7.06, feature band 6.47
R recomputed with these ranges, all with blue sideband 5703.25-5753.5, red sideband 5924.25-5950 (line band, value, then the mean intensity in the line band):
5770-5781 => 0.3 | 6.65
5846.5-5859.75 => -0.1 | 6.59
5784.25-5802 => -0.4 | 6.94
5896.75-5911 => 0.3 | 6.19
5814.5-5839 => 0.5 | 6.5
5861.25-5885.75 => -1.5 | 6.83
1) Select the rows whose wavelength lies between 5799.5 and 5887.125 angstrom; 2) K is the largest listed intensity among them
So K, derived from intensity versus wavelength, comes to 8.285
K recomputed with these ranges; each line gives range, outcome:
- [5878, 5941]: 8.069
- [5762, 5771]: 7.33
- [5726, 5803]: 8.399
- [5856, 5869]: 7.047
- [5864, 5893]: 8.247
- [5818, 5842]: 7.52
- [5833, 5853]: 7.784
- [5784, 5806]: 8.351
